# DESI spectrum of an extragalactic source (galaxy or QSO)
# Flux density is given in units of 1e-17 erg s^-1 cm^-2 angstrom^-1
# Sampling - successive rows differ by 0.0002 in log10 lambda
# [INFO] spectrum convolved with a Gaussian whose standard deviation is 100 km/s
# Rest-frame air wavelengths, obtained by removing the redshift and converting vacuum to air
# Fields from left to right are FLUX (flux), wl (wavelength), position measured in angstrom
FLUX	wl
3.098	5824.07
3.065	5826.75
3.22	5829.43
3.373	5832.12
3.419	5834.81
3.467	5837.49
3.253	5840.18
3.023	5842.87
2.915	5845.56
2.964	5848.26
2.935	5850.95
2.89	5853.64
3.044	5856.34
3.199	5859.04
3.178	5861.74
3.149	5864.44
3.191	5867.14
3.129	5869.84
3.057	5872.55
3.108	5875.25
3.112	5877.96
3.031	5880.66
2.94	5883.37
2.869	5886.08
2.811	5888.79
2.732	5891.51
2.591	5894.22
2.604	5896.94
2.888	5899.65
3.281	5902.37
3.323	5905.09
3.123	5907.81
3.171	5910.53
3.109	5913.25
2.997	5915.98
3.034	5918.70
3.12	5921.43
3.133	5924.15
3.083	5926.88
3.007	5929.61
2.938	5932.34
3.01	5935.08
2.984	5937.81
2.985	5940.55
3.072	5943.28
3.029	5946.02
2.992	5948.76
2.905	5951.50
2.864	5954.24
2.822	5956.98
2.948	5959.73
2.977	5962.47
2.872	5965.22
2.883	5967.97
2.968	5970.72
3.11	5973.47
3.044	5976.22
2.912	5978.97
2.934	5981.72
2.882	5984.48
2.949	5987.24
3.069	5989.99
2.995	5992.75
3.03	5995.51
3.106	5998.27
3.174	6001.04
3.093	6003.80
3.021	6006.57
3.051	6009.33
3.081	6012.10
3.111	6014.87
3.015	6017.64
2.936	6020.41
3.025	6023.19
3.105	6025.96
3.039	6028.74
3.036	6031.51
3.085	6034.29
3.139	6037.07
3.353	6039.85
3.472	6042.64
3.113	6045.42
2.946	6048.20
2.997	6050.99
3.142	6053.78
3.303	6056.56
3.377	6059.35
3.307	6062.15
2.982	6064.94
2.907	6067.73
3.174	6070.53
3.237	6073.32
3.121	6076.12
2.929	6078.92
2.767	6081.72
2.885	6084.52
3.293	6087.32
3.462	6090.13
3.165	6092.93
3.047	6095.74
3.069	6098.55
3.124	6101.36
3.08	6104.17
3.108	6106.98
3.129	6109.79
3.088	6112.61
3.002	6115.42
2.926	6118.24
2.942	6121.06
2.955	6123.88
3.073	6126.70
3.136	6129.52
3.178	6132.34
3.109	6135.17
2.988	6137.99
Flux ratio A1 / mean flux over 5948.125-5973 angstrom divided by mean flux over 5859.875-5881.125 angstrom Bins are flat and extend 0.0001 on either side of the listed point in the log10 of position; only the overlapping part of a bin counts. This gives 0.93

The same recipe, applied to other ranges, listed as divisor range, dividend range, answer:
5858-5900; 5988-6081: 1.04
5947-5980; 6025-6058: 1.07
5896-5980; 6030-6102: 1.04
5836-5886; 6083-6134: 1.00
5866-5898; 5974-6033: 1.03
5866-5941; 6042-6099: 1.04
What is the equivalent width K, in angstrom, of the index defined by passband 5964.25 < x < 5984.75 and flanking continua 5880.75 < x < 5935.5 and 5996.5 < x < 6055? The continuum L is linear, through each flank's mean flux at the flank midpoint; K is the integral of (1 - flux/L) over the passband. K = 0.6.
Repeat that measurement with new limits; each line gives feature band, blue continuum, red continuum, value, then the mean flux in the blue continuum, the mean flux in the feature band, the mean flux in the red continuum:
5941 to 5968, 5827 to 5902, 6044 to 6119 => 1.1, 3.04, 2.94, 3.1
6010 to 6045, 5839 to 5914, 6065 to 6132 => -0.7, 3.02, 3.11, 3.07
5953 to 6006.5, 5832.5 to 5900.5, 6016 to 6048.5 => 1.8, 3.03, 2.98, 3.11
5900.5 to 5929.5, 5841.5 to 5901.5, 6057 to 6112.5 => -1.2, 2.97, 3.13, 3.12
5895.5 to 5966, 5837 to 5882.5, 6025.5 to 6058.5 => 2.3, 3.09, 3.01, 3.15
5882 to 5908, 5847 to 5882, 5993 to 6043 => 1.5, 3.08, 2.91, 3.09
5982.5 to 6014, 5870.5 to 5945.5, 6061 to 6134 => 0.0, 3.01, 3.04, 3.08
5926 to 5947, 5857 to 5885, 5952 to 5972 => -0.4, 3.11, 3.01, 2.9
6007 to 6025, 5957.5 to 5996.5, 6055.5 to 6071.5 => 0.1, 2.97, 3.04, 3.17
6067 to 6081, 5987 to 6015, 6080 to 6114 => 0.1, 3.06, 3.07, 3.1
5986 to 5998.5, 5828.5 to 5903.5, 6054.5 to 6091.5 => 0.3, 3.05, 3.03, 3.13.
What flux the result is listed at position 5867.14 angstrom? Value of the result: 3.191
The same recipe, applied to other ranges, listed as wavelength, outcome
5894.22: 2.591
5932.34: 2.938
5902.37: 3.281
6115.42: 3.002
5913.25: 3.109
